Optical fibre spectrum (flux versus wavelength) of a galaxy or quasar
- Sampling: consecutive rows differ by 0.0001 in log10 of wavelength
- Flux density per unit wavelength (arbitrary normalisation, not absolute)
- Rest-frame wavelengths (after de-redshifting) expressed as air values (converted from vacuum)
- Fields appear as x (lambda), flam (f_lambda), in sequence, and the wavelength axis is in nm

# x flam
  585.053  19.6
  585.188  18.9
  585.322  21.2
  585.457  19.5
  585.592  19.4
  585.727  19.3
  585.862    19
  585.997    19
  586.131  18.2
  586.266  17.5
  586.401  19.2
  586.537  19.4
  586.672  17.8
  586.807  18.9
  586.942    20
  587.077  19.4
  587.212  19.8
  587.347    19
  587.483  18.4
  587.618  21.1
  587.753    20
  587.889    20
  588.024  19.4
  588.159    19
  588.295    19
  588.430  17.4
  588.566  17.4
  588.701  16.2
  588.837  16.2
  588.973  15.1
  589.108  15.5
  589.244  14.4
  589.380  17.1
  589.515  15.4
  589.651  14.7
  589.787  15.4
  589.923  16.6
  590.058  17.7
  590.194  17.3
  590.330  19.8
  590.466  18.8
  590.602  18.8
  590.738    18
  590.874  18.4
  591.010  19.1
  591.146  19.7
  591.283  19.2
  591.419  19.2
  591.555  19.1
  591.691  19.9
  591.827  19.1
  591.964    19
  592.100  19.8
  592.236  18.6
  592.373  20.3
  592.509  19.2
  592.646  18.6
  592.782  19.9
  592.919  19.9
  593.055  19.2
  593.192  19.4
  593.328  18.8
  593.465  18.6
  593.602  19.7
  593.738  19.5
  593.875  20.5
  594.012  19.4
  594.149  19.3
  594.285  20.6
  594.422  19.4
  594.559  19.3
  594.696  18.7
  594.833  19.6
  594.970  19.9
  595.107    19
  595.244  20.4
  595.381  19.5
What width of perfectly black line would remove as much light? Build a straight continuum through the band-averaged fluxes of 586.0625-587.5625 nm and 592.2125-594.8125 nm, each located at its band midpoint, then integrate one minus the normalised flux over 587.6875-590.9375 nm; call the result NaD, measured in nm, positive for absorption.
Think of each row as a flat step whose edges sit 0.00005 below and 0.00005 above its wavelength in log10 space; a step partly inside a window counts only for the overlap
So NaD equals 0.29 nm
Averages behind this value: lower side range 18.9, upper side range 19.4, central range 17.4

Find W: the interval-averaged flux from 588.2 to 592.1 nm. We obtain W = 17.7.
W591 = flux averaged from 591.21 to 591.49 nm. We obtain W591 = 19.2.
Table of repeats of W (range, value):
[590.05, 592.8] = 19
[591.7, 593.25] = 19.4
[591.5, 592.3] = 19.3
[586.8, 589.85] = 17.8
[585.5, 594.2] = 18.6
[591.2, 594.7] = 19.4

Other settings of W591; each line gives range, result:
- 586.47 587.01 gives 19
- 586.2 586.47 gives 18.3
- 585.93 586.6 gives 18.7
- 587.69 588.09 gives 19.8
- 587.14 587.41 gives 19.4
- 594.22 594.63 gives 19.7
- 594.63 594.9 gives 19.1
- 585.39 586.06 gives 19.2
